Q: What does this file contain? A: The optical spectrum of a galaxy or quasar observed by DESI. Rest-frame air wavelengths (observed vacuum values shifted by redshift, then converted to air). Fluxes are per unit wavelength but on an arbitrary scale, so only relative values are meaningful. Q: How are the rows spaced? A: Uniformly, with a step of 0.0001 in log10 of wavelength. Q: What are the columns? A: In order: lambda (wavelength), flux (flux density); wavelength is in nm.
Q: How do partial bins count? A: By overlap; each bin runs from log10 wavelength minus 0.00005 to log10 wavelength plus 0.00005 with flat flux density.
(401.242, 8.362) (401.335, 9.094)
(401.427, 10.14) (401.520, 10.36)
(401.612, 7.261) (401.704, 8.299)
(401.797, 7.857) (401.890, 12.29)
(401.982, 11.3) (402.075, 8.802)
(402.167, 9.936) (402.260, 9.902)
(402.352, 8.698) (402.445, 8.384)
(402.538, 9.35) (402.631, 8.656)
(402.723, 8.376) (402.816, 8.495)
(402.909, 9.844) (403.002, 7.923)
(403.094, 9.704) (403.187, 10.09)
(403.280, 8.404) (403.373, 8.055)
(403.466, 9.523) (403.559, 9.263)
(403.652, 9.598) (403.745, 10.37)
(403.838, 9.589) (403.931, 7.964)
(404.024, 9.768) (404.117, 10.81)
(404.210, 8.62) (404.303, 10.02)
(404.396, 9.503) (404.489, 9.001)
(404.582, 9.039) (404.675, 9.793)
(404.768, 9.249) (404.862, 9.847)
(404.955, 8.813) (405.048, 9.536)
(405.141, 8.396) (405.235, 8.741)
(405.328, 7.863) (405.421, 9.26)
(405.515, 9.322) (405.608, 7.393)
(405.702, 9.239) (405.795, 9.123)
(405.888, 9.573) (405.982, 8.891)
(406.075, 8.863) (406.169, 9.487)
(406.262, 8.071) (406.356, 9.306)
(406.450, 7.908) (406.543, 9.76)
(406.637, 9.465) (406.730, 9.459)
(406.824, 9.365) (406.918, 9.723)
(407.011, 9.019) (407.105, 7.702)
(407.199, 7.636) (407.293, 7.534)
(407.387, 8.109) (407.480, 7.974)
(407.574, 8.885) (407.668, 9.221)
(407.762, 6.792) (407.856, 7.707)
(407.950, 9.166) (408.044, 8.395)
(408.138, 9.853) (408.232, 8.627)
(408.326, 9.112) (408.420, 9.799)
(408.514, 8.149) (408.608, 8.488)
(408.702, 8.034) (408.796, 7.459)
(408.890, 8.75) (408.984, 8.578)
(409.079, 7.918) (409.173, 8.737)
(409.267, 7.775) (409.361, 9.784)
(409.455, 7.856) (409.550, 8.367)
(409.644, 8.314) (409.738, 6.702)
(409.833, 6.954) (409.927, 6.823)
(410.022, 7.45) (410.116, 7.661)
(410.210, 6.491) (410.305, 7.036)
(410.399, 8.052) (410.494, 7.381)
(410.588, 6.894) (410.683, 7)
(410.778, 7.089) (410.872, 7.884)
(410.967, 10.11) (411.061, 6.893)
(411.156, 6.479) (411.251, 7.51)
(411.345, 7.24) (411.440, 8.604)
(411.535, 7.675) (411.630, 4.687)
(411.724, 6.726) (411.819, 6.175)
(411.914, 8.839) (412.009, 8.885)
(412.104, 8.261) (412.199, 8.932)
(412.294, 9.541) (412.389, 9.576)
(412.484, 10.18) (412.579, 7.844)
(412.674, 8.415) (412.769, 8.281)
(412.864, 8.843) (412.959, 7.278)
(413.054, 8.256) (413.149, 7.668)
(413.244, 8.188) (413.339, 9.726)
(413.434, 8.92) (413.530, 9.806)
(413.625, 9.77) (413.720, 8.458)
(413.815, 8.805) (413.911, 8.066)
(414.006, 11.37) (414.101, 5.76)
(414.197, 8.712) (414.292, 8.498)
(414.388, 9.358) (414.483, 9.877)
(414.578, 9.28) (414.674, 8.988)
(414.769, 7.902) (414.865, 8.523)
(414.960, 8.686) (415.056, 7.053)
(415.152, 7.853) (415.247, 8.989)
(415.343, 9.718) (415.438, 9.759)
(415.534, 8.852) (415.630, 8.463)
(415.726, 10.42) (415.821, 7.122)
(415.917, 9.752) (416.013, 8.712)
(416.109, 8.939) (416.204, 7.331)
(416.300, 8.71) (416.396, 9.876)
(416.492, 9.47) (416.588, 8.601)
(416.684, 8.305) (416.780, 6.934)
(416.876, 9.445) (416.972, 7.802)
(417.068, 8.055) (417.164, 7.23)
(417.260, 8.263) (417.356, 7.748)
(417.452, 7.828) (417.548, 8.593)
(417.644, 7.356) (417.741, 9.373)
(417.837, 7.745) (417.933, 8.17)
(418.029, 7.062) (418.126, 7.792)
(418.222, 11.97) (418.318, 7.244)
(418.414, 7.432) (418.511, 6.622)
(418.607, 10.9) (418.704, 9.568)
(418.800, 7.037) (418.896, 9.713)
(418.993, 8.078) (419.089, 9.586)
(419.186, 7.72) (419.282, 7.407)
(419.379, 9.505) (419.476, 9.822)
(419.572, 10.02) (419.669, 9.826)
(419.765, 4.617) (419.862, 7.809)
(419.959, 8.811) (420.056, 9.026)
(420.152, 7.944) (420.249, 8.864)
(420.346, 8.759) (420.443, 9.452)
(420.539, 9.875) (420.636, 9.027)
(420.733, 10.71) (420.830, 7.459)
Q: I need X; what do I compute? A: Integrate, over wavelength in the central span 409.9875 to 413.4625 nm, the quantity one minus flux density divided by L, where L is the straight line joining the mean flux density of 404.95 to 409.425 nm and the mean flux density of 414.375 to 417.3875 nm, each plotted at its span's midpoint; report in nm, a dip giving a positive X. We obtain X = 0.30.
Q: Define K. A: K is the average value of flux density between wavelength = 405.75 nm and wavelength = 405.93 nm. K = 9.37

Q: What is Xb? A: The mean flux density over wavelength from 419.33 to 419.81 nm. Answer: 8.79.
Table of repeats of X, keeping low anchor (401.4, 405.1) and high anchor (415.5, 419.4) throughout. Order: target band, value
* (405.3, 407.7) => 0.09 nm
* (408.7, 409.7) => 0.07 nm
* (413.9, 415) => -0.02 nm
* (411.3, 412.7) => 0.11 nm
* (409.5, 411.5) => 0.31 nm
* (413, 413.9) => -0.01 nm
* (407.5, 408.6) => 0.04 nm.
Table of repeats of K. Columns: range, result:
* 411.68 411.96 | 7.24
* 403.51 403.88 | 9.7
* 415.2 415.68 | 9.15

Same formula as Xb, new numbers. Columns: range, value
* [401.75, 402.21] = 10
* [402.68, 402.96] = 8.87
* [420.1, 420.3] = 8.43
